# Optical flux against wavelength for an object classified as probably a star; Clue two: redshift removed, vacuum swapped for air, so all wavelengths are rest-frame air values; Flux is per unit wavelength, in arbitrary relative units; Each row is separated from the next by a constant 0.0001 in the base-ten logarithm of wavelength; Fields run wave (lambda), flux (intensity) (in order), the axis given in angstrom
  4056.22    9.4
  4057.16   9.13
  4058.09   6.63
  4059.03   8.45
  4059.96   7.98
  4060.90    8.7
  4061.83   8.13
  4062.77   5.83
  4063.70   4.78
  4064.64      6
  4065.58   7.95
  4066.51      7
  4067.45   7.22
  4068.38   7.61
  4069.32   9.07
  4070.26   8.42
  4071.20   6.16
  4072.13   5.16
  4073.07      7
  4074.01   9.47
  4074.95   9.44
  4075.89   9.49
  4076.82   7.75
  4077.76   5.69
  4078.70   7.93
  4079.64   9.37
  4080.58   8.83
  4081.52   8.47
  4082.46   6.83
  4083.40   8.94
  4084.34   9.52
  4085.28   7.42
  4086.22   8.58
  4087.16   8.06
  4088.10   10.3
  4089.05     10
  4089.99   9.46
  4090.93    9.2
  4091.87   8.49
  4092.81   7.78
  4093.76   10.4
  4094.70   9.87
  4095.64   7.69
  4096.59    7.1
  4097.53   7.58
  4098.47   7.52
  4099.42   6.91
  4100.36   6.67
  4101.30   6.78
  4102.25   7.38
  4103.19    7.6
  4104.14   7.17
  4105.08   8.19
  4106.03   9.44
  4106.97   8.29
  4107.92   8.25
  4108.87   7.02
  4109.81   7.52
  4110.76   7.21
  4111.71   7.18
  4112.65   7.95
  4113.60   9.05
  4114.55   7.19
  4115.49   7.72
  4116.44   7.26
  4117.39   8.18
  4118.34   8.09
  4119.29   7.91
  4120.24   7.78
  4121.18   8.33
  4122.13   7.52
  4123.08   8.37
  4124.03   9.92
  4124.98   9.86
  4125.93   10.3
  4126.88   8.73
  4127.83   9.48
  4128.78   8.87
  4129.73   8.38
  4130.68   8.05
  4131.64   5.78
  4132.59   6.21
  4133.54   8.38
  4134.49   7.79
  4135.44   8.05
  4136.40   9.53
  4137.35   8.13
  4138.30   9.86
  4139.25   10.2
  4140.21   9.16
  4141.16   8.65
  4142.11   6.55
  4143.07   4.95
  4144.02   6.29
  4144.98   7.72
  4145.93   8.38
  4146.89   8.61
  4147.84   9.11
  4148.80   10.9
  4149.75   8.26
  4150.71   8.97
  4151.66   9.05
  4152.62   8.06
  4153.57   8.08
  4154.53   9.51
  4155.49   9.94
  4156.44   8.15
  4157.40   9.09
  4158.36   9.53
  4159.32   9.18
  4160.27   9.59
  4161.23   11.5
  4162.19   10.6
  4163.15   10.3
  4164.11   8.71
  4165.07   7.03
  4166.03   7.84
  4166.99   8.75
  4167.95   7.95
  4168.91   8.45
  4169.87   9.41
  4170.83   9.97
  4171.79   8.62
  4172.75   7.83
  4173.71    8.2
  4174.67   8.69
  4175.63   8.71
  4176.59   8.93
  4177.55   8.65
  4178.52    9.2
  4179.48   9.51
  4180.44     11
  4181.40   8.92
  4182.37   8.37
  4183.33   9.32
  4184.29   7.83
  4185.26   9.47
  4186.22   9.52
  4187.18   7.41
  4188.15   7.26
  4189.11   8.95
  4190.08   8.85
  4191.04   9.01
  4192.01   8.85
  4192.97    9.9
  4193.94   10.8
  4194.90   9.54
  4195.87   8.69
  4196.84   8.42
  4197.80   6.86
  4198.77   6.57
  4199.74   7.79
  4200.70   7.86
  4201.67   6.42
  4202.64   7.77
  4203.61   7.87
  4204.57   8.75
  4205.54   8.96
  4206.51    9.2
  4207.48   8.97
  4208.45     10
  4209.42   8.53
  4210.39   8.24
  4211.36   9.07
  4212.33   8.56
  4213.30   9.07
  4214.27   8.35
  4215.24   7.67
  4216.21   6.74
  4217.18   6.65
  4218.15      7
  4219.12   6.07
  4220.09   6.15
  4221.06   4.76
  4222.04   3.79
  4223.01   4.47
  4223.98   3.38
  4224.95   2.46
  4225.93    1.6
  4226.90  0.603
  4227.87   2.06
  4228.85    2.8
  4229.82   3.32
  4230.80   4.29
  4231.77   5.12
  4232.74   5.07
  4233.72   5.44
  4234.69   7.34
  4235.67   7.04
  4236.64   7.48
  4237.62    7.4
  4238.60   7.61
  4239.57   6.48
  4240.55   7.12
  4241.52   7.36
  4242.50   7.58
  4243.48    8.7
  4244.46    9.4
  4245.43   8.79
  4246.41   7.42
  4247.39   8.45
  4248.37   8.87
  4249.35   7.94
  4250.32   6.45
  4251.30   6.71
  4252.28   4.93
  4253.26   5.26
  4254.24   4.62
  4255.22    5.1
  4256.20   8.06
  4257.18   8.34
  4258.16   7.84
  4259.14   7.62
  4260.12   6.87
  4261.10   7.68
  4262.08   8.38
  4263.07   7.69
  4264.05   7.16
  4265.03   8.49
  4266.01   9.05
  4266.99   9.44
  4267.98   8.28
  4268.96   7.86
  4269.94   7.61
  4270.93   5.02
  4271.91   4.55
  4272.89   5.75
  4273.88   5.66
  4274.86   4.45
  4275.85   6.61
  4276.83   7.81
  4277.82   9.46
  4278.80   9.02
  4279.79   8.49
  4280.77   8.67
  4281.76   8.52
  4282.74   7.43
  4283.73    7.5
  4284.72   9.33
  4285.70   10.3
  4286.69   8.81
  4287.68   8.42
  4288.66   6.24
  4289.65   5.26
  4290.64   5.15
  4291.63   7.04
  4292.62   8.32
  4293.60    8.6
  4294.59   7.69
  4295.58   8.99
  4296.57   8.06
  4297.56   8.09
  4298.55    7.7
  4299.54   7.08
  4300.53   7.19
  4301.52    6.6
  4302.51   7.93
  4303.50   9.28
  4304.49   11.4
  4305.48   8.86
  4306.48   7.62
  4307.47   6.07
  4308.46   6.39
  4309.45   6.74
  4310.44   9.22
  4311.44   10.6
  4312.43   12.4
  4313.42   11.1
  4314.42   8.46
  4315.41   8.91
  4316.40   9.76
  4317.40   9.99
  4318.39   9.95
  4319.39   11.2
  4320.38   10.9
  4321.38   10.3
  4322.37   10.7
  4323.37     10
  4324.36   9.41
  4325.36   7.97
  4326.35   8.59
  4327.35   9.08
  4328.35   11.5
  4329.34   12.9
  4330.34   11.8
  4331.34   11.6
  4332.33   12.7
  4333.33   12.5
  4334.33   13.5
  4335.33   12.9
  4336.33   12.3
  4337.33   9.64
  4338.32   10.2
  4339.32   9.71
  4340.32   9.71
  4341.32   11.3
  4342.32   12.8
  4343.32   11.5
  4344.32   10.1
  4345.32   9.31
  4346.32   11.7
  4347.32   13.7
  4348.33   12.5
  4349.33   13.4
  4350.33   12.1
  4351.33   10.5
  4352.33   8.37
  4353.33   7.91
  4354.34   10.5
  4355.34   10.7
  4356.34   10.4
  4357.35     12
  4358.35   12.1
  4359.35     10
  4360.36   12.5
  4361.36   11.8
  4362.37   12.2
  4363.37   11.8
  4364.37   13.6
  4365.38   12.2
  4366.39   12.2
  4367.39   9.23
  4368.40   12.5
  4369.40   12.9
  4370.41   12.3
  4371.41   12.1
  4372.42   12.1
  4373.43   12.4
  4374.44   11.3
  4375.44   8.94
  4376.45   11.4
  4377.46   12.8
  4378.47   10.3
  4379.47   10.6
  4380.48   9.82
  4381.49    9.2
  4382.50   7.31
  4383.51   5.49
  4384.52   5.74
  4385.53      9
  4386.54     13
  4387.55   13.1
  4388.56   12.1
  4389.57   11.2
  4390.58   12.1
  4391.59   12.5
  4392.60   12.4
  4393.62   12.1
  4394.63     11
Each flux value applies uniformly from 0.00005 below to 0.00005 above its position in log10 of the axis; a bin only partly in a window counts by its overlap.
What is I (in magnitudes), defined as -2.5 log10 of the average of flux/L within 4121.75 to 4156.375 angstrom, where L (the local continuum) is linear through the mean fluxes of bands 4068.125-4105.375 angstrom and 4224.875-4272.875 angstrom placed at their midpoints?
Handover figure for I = -0.12 mag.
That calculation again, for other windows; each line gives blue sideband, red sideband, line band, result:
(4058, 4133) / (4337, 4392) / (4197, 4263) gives 0.37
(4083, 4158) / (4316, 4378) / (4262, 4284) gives 0.34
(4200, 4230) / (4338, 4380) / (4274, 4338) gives 0.06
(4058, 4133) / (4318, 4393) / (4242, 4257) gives 0.33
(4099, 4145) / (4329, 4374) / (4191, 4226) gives 0.24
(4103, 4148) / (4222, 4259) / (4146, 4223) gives -0.20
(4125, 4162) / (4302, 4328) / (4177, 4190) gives -0.01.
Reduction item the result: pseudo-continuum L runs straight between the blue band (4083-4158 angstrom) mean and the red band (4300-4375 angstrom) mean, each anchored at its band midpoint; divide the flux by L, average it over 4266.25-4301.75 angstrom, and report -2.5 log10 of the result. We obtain 0.31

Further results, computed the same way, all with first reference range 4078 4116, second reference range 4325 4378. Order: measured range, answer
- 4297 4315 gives 0.26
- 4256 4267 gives 0.27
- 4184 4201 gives 0.10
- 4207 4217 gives 0.14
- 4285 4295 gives 0.36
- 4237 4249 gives 0.25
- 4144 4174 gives 0.00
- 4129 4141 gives 0.04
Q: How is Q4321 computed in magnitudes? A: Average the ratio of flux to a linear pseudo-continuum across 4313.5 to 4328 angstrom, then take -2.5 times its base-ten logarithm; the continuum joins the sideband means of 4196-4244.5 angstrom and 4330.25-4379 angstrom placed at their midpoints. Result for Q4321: 0.06 mag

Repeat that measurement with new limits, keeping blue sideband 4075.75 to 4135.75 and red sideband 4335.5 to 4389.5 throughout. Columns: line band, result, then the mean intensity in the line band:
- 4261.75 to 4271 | 0.23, 8.01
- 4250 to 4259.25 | 0.46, 6.45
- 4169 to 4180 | 0.01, 8.88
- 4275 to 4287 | 0.20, 8.37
